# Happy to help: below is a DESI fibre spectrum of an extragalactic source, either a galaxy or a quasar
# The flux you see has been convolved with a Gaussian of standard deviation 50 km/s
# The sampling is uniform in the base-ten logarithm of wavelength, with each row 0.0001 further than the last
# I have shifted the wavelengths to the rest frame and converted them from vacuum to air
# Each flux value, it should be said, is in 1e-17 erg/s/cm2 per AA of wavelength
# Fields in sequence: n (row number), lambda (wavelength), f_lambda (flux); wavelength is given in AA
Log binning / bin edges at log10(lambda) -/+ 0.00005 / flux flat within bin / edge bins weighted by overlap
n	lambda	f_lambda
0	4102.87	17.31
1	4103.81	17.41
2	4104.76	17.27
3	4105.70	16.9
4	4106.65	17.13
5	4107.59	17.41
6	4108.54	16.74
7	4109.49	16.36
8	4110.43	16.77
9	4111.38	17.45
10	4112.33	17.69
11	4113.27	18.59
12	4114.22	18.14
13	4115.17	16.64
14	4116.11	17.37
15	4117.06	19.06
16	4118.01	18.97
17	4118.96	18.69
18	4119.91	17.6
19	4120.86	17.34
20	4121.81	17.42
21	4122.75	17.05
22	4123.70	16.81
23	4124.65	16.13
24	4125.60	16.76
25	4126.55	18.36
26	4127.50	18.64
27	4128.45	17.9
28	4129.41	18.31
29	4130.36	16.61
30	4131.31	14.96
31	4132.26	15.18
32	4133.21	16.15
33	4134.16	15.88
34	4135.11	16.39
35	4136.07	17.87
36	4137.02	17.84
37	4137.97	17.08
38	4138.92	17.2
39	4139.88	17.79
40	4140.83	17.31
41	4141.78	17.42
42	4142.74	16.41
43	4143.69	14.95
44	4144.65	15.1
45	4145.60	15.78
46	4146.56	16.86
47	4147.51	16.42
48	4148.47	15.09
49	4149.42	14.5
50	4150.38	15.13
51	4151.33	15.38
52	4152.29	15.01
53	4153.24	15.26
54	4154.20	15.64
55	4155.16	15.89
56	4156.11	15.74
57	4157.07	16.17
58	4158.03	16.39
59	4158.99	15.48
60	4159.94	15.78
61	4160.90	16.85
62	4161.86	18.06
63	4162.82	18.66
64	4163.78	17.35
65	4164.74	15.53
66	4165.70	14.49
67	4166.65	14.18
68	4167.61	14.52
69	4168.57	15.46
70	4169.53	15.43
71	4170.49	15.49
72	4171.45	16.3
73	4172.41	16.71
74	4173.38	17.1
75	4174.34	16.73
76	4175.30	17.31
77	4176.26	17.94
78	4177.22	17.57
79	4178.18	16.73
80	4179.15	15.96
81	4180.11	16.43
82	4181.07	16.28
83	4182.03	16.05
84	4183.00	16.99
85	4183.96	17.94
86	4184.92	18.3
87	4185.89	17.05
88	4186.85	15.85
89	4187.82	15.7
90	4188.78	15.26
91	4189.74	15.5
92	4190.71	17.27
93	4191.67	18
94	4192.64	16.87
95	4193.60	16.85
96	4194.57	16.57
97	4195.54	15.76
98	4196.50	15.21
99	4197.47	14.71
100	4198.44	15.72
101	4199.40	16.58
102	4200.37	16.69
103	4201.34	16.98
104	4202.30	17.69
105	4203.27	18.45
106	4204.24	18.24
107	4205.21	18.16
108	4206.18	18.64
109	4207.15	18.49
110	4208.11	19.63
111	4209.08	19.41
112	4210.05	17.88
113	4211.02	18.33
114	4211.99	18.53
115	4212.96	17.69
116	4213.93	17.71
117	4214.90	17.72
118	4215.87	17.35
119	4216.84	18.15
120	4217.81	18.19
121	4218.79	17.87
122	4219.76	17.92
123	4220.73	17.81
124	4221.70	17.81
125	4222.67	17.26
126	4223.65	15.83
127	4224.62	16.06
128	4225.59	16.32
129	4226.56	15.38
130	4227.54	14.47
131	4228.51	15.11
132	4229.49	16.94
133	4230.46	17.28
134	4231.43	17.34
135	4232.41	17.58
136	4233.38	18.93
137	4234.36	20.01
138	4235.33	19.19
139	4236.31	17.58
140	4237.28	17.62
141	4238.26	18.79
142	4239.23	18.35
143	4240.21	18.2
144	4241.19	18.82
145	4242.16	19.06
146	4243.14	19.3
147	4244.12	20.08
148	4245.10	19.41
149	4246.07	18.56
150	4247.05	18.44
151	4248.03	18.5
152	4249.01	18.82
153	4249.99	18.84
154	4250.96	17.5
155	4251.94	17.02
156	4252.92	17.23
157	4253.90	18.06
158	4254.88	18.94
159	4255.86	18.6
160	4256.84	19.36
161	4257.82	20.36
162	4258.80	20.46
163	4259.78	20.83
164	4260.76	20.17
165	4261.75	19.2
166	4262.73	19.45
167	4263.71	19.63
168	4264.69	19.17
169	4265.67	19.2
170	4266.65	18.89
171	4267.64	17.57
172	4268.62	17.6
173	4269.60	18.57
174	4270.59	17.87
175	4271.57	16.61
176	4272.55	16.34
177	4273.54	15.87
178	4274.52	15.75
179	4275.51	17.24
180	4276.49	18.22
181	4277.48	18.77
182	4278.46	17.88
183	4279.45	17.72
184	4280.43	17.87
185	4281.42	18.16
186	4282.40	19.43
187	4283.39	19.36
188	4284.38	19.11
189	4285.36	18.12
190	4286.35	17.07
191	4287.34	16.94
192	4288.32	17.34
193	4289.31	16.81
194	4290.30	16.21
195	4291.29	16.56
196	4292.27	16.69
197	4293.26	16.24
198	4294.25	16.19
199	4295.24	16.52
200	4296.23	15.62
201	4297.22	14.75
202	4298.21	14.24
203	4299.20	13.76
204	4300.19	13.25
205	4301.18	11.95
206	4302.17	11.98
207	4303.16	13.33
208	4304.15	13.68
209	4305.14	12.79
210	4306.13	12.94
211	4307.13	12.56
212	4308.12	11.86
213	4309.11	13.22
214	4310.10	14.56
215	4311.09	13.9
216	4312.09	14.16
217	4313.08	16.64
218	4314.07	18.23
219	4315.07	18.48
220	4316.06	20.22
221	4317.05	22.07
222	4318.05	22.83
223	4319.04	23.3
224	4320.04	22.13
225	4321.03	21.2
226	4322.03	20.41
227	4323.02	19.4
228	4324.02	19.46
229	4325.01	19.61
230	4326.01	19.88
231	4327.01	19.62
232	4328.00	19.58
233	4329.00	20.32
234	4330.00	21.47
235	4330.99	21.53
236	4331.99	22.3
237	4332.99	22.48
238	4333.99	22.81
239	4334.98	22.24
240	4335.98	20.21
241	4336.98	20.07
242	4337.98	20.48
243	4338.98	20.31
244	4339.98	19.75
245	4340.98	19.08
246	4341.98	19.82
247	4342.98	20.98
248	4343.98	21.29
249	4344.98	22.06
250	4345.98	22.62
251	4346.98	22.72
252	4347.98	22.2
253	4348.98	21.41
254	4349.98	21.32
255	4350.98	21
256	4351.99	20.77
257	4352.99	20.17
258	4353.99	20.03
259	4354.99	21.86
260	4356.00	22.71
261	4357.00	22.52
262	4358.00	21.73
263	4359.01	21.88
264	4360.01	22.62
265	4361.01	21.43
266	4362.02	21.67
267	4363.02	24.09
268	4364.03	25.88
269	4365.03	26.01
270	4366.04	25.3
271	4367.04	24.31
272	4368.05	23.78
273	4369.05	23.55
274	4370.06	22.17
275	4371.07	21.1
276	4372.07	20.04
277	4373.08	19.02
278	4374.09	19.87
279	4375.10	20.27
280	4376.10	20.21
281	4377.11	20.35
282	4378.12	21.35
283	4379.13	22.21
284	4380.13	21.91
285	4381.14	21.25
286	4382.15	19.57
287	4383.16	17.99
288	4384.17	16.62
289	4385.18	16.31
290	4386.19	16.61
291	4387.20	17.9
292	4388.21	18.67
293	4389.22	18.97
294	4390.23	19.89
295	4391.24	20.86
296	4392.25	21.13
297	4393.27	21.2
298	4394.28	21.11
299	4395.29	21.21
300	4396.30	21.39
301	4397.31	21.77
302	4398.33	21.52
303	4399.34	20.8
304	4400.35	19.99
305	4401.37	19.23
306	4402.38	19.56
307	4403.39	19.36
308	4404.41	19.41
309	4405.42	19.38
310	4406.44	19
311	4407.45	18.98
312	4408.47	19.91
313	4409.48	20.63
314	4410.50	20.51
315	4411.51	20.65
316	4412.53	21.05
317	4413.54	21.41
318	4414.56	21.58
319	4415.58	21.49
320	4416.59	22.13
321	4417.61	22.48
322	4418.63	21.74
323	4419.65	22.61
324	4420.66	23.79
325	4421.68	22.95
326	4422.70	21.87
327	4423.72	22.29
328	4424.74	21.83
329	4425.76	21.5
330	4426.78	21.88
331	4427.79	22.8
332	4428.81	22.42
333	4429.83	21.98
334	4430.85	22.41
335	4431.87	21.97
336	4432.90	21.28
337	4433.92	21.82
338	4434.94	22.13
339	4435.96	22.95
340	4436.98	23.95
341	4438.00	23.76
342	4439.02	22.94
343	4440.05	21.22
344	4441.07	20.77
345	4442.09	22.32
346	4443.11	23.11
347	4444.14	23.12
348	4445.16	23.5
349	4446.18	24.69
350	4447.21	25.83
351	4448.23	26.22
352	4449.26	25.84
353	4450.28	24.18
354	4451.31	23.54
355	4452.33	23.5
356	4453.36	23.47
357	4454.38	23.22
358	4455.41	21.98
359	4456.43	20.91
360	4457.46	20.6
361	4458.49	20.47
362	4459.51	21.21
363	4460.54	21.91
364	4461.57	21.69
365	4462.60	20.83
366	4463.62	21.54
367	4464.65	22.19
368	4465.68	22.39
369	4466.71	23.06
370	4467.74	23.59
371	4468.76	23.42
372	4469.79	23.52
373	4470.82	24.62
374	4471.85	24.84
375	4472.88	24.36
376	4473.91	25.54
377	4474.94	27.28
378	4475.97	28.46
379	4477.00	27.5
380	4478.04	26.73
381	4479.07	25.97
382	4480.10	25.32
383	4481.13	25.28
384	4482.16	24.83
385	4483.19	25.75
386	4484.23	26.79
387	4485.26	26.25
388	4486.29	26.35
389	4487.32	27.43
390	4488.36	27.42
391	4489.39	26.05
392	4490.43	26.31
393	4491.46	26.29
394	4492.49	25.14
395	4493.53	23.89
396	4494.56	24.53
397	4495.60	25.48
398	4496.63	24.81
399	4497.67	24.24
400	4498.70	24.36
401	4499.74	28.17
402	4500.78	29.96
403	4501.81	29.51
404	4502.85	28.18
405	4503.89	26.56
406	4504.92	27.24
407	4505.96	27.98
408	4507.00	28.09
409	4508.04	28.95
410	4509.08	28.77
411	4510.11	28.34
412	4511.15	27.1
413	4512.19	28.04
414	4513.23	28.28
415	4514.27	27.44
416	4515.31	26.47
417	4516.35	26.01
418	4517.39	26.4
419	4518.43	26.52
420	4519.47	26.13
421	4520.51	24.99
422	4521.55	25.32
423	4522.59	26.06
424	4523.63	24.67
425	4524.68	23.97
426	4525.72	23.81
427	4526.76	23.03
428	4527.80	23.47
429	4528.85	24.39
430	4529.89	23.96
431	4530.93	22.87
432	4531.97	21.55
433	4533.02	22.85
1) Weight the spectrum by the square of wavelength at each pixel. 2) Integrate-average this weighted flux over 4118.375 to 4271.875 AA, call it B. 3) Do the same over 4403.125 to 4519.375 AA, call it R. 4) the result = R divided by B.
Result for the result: 1.6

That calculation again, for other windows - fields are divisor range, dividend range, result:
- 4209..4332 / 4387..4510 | 1.43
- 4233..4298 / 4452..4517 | 1.55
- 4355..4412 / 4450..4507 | 1.25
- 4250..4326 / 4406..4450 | 1.37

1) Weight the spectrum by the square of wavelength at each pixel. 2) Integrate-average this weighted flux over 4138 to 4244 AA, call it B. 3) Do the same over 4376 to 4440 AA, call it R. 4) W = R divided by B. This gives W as 1.4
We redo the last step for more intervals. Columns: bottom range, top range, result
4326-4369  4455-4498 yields 1.19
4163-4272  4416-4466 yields 1.42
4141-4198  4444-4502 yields 1.75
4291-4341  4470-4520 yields 1.62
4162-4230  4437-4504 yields 1.65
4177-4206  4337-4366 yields 1.40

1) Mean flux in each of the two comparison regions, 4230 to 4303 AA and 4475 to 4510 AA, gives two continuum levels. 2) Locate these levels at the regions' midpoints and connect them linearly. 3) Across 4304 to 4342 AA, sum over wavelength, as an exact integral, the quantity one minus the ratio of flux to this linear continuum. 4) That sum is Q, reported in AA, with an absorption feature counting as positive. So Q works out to 2.1 AA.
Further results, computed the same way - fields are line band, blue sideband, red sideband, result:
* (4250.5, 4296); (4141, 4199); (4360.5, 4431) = 1.0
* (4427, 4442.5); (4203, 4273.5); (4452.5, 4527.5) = 0.9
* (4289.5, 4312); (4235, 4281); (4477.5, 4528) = 6.3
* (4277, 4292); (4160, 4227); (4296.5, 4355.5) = 0.3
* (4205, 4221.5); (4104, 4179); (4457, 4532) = 0.2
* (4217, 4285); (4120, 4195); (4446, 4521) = 3.1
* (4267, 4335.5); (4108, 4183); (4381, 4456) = 6.6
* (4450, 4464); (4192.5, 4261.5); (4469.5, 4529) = 1.6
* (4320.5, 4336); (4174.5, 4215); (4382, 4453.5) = -0.8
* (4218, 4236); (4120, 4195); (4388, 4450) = 0.7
